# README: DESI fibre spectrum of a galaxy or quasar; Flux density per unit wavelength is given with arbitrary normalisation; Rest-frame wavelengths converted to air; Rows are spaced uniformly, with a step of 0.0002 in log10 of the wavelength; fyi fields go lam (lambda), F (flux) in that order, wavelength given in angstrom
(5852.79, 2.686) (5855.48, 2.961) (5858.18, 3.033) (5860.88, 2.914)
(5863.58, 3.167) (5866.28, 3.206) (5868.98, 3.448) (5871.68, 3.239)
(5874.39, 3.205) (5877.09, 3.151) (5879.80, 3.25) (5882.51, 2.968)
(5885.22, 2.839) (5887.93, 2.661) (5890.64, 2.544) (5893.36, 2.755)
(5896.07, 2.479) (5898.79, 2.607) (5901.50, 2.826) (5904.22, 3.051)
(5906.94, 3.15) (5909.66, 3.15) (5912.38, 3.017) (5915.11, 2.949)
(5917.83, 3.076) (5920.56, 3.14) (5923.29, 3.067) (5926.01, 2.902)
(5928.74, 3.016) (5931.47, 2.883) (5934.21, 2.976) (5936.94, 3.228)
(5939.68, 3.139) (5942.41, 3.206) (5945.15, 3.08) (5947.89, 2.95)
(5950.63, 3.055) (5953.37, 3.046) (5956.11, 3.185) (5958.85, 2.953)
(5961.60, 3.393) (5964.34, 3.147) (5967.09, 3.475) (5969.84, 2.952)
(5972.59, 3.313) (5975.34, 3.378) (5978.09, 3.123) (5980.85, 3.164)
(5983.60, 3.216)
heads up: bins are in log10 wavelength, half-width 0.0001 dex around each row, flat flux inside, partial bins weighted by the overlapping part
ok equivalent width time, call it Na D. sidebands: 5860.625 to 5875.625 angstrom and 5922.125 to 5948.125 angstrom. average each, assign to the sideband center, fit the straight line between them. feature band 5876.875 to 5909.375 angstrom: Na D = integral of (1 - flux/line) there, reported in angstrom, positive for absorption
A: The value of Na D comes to 3.1 angstrom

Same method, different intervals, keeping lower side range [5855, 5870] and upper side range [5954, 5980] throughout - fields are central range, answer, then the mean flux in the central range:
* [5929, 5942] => 0.5 angstrom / 3.06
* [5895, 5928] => 2.2 angstrom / 2.96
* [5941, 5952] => 0.4 angstrom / 3.07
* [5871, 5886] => 0.1 angstrom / 3.11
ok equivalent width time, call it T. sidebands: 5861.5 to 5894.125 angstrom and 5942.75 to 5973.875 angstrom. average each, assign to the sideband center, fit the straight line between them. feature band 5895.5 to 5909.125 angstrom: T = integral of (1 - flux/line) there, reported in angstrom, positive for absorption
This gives 0.92 angstrom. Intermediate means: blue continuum 3.04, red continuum 3.14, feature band 2.86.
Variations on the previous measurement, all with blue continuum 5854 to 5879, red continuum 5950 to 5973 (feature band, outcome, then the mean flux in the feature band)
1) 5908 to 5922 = 0.4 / 3.07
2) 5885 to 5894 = 1.4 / 2.68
